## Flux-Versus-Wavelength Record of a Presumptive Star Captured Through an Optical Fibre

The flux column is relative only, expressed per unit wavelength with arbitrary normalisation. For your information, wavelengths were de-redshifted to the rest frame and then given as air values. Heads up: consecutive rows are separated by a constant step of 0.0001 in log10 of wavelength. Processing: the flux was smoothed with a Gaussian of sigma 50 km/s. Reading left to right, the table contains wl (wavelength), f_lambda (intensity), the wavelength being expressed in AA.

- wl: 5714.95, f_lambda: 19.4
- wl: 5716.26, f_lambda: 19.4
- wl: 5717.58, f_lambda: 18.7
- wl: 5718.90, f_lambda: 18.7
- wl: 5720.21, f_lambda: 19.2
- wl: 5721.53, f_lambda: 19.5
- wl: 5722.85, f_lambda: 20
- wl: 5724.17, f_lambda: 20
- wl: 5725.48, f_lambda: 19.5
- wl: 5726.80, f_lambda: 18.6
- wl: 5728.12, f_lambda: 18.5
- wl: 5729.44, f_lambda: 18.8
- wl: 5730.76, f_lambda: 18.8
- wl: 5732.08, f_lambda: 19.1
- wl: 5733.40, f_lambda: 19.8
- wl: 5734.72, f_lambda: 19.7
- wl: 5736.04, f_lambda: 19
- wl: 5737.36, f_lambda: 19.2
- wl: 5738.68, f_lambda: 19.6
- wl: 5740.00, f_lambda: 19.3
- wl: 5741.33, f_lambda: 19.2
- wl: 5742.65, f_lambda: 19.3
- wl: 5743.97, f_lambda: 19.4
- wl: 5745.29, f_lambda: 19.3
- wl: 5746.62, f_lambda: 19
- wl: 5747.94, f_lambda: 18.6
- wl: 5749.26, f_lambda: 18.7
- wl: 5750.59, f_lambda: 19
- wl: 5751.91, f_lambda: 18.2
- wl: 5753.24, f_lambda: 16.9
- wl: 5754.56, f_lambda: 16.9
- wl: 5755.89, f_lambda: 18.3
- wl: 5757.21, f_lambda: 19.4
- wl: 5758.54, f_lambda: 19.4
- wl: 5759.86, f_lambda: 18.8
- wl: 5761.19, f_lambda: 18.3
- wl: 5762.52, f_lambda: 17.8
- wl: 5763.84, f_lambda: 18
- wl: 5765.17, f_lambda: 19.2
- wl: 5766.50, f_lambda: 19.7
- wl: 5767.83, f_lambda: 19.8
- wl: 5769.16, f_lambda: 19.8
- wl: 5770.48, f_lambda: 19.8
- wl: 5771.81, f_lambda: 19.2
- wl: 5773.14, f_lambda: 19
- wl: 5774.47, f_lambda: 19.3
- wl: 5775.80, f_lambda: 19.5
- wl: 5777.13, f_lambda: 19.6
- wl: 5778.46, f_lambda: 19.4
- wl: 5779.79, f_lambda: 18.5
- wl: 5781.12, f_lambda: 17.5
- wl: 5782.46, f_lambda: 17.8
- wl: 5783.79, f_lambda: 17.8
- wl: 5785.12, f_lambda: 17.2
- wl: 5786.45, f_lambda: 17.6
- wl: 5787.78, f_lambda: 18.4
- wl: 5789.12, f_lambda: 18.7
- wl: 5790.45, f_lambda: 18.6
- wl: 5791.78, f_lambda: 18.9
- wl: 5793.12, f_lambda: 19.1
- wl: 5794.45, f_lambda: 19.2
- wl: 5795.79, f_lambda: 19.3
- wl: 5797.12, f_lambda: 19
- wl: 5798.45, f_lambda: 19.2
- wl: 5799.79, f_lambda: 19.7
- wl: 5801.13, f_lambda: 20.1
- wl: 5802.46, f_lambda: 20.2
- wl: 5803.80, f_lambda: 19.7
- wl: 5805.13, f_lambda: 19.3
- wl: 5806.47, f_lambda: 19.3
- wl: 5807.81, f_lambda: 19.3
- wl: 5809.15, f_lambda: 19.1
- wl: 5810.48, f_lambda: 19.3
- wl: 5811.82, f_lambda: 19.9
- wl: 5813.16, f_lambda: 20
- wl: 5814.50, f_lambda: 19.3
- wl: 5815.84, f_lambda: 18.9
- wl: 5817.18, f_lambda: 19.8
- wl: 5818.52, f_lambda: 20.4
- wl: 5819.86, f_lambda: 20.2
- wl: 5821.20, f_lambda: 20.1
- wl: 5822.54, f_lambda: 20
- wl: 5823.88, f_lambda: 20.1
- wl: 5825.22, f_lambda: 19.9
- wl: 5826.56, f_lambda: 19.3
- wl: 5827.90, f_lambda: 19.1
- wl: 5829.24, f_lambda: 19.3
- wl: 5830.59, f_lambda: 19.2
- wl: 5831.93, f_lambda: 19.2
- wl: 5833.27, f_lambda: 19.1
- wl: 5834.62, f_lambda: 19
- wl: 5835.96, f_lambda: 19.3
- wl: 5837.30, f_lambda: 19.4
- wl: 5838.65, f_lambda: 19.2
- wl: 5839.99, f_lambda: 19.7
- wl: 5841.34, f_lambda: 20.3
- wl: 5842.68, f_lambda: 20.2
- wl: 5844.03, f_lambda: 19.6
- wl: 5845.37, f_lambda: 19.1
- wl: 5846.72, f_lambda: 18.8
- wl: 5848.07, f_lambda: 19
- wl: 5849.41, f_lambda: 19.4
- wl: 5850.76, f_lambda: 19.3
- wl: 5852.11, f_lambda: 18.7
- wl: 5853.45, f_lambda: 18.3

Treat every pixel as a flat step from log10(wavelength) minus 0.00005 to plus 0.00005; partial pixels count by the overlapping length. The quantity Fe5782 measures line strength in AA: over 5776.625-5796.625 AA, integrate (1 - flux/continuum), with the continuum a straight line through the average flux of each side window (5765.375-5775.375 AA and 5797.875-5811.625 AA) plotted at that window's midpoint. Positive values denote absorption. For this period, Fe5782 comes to 1.0 AA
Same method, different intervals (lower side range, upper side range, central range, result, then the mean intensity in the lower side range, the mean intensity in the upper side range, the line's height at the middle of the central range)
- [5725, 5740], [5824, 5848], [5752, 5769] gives 0.57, 19.1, 19.4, 19.2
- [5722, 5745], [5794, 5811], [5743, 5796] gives 1.78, 19.3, 19.4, 19.4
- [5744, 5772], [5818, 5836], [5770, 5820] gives 0.24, 18.8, 19.6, 19.2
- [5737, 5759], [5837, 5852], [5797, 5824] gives -0.66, 18.8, 19.4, 19.2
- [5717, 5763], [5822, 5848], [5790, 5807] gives -0.10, 18.9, 19.4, 19.3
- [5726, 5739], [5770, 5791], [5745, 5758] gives 0.34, 19.1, 18.6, 18.9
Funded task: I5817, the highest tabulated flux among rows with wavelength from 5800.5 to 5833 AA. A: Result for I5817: 20.4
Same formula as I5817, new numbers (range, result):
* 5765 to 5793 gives 19.8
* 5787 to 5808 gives 20.2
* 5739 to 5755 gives 19.4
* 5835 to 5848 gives 20.3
